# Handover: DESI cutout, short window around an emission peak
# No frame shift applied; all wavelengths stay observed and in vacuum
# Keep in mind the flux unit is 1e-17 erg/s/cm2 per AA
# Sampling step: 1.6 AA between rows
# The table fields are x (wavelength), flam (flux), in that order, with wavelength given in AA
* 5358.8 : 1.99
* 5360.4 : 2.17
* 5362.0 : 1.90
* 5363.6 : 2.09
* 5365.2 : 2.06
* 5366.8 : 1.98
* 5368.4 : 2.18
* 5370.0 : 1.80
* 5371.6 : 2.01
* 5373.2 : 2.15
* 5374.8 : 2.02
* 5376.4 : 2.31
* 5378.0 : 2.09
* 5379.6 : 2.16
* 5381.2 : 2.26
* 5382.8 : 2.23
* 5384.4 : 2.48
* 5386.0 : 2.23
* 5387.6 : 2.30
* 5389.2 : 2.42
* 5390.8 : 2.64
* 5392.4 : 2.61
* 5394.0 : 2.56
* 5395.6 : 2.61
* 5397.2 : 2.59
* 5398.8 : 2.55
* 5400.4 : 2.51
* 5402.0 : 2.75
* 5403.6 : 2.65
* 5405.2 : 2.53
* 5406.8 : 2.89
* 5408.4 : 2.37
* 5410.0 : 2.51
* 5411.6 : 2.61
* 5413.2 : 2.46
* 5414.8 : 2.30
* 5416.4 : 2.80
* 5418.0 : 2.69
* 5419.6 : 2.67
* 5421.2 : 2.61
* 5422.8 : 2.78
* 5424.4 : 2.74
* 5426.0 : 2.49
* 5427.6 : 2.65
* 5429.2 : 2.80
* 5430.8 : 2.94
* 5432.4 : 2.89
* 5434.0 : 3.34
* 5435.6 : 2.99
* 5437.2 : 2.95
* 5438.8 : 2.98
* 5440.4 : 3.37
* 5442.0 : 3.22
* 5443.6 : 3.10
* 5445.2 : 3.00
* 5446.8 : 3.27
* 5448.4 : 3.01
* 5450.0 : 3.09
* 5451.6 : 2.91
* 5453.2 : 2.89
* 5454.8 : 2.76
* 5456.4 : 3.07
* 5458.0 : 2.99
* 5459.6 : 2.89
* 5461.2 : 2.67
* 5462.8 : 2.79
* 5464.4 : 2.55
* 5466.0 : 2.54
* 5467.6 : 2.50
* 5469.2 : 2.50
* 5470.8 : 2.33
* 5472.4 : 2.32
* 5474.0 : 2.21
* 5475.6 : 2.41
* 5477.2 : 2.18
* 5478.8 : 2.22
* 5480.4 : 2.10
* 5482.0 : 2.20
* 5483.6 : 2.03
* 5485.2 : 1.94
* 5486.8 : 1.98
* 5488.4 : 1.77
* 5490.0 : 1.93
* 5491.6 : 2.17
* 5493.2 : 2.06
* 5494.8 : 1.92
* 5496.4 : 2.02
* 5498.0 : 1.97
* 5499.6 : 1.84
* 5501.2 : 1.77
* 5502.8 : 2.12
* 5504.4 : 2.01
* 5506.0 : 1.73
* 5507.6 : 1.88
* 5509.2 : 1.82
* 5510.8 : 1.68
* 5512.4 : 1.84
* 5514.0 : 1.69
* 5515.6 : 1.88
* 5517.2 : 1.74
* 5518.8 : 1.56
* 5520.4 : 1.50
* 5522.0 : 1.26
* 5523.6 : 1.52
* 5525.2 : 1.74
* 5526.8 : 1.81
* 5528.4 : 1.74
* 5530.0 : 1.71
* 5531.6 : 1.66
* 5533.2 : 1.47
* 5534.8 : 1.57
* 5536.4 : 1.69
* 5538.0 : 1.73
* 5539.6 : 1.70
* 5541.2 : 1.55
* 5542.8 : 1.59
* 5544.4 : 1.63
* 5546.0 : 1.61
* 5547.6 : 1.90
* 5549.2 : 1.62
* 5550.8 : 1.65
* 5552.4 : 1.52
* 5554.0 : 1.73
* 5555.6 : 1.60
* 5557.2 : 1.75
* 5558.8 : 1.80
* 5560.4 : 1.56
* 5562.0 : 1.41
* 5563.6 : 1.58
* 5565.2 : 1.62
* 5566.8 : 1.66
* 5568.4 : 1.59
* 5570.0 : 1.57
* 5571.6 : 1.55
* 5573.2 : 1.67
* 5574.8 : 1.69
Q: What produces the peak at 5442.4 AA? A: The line C III]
